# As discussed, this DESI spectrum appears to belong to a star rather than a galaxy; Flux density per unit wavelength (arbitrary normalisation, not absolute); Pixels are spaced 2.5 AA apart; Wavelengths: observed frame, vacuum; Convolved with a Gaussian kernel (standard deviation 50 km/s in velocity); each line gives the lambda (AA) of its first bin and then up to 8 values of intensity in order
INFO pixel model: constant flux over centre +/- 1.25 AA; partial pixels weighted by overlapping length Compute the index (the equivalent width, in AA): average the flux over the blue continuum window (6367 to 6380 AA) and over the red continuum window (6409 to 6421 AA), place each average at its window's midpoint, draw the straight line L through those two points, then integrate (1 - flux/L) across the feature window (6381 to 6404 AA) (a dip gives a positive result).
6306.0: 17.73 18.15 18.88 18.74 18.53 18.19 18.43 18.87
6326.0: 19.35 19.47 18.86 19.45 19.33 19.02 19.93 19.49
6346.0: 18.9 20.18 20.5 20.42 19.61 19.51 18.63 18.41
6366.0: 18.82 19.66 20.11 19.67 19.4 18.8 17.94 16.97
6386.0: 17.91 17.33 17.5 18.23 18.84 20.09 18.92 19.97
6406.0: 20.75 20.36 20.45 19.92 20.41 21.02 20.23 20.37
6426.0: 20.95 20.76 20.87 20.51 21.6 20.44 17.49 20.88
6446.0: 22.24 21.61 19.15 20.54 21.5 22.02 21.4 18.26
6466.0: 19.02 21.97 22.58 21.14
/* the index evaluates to 1.8 AA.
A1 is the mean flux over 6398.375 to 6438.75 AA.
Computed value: 20.5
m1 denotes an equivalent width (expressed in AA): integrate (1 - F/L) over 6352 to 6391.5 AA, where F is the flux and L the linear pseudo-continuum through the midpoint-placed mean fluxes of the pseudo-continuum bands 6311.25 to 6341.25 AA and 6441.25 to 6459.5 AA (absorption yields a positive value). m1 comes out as 1.7 AA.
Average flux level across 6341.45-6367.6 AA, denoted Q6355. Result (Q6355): 19.5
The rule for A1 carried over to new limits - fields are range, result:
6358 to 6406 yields 18.8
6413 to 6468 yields 20.5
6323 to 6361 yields 19.5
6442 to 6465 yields 20.8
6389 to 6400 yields 18.6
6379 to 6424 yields 19.3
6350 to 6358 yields 20.1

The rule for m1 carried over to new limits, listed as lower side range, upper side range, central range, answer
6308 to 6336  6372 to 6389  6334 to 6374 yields -2.0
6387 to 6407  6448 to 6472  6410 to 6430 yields -0.9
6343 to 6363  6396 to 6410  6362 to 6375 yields 0.3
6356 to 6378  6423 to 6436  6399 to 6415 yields 0.1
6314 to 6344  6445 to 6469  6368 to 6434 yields 1.5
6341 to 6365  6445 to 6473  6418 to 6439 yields -0.2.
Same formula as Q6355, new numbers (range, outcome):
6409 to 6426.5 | 20.5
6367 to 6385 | 18.9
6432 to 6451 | 20.6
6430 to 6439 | 20.9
